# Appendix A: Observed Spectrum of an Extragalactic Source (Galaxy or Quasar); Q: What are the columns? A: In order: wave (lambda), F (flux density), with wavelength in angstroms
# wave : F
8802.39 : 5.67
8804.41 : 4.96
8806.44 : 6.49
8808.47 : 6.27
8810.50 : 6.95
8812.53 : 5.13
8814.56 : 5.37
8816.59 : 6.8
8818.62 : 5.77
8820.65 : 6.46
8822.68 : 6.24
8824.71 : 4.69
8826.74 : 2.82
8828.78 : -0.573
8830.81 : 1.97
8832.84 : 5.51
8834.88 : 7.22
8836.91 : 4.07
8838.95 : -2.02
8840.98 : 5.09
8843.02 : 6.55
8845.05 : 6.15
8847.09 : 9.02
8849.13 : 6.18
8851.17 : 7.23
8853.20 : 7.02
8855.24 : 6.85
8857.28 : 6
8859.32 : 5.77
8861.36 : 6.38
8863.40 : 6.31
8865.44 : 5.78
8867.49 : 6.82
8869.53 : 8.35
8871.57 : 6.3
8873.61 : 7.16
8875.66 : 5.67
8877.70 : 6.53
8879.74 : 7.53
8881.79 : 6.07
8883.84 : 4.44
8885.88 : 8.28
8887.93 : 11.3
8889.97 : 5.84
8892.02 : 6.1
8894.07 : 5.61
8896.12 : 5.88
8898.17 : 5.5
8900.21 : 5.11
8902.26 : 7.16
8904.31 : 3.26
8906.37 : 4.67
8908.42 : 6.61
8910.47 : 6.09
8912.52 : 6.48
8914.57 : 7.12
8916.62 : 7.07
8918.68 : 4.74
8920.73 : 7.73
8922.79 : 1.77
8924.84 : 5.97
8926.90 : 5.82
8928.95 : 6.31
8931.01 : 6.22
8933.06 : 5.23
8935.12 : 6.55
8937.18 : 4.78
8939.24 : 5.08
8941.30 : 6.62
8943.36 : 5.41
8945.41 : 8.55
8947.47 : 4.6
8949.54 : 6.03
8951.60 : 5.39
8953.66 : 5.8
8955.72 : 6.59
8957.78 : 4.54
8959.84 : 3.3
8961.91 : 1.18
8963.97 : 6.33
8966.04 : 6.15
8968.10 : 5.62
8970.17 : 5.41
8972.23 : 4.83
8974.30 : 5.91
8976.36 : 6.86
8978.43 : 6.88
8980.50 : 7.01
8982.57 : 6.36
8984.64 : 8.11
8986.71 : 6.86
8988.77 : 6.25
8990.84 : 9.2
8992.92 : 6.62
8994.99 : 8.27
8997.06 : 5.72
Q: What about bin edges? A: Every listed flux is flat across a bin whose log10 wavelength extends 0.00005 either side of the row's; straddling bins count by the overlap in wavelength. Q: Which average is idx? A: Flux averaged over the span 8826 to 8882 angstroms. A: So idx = 5.64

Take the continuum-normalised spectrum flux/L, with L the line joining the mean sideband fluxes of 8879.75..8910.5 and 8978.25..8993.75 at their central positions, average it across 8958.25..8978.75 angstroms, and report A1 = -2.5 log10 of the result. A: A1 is 0.33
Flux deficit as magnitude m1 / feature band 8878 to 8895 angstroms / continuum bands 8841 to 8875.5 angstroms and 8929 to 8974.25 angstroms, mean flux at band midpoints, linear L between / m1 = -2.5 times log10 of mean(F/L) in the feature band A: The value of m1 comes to -0.10 mag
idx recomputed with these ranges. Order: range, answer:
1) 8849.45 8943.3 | 6.19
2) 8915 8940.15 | 5.64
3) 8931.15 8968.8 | 5.45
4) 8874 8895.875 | 6.72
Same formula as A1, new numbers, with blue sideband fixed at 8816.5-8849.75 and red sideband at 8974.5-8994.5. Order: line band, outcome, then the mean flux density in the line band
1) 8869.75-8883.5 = -0.20 mag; 6.54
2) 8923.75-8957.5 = 0.09 mag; 5.9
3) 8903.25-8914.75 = 0.06 mag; 5.6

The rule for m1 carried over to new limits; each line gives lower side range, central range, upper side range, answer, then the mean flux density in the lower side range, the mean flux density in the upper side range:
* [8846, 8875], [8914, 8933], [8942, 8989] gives 0.074 mag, 6.78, 5.82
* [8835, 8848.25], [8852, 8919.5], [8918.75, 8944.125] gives -0.203 mag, 4.99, 5.59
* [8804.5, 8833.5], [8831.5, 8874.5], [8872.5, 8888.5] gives 0.014 mag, 4.98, 7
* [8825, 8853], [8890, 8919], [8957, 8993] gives -0.111 mag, 4.63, 5.96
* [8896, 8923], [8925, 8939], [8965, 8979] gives 0.007 mag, 5.77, 5.92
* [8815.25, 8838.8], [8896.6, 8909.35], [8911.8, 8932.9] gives 0.037 mag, 4.4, 5.89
